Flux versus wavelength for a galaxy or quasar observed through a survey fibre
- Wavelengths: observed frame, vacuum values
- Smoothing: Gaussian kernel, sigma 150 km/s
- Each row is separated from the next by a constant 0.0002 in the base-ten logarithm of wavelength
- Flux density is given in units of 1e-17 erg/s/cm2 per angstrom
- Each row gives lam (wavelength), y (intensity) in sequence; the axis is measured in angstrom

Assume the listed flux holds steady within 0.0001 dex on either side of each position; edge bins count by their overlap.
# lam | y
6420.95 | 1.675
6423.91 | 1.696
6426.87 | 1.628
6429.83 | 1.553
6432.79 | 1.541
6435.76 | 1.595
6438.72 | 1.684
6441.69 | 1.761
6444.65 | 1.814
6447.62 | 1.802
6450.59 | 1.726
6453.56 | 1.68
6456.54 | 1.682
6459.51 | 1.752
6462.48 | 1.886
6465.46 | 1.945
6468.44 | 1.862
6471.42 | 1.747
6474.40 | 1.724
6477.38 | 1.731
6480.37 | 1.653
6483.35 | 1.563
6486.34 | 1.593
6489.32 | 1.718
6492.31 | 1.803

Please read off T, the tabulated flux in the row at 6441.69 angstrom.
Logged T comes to 1.761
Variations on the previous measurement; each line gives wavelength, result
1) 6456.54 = 1.682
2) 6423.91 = 1.696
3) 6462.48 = 1.886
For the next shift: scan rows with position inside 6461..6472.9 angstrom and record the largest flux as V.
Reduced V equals 1.945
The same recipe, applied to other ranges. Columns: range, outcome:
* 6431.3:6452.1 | 1.814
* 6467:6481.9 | 1.862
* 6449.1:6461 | 1.752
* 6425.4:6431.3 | 1.628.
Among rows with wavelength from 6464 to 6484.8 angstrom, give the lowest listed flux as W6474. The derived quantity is 1.563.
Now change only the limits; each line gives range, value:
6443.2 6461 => 1.68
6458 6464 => 1.752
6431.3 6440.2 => 1.541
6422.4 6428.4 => 1.628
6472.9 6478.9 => 1.724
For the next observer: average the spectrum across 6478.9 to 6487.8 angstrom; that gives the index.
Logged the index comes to 1.6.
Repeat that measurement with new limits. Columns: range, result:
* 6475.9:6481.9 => 1.69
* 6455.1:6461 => 1.72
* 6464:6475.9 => 1.82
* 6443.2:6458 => 1.74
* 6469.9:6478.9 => 1.73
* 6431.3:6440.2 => 1.61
